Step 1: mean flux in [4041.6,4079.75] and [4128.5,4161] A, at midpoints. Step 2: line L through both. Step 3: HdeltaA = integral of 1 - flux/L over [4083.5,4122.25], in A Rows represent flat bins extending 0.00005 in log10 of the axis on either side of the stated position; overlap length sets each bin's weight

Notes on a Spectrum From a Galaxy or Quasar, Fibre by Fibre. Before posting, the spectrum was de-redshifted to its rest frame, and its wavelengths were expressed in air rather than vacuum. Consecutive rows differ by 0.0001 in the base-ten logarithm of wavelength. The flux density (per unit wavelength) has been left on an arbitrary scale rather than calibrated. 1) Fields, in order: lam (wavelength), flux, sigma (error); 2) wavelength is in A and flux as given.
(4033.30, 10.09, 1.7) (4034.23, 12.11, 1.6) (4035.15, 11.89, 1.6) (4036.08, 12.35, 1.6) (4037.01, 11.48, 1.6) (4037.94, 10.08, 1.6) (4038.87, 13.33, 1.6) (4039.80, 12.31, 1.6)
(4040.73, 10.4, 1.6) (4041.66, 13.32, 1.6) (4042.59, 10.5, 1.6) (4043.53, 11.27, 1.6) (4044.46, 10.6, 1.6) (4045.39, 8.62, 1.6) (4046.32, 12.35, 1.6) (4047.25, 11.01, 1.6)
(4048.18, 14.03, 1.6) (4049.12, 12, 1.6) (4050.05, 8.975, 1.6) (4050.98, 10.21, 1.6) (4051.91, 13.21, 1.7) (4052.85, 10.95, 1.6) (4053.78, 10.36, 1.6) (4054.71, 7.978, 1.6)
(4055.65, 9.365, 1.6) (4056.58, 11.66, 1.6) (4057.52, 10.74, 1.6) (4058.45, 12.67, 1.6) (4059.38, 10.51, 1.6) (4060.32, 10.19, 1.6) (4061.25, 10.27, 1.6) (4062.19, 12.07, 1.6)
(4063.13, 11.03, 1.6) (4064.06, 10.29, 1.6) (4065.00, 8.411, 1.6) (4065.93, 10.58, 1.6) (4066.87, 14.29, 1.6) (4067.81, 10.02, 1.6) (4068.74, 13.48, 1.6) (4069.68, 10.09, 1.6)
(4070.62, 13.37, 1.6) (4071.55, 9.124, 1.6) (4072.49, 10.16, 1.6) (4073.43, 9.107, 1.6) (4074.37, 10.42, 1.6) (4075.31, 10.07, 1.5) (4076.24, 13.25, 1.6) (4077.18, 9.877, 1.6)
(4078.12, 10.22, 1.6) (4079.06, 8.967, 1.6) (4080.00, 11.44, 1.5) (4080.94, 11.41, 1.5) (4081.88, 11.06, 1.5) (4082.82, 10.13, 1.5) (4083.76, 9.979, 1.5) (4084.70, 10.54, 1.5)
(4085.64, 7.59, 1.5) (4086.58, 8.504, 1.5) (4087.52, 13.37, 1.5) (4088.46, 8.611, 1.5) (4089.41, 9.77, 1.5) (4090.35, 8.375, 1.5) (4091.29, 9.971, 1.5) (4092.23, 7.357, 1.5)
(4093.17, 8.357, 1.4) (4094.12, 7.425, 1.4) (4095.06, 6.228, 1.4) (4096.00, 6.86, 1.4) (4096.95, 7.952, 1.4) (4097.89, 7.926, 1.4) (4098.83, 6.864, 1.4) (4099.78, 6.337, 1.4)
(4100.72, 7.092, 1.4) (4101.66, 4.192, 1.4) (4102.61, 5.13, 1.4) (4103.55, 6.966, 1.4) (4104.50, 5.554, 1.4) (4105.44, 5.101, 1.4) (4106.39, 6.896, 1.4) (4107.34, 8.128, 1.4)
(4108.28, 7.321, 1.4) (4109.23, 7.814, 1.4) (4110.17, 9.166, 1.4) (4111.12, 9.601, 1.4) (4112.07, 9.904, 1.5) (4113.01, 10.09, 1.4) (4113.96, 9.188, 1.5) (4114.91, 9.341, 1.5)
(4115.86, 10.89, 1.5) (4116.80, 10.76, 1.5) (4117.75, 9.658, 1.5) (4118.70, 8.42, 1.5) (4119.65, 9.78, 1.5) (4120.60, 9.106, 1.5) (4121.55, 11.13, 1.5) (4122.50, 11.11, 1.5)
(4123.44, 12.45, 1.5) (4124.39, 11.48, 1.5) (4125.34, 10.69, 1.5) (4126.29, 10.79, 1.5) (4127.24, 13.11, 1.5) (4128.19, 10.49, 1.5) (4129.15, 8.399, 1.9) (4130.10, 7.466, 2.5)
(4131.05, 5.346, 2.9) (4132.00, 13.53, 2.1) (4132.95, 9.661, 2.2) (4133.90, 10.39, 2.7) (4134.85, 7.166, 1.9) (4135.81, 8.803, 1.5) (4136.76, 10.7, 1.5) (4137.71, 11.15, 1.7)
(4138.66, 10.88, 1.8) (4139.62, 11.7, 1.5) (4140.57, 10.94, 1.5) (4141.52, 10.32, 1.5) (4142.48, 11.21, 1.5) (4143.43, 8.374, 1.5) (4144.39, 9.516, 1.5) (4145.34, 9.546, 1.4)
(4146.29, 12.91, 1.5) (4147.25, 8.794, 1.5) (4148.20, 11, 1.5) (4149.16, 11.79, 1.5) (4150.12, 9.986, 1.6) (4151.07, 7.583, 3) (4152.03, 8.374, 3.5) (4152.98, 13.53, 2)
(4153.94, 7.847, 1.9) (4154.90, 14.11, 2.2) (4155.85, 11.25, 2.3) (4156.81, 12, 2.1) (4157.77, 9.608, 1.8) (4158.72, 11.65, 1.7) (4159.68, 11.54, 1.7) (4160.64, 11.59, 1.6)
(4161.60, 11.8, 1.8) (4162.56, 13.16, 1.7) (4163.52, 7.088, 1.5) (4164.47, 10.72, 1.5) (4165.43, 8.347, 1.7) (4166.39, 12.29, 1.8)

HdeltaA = 8.0 A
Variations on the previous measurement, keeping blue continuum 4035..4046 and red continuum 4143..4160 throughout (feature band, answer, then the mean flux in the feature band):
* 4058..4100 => 4.4 A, 9.89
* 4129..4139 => 1.2 A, 9.43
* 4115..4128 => 0.1 A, 10.7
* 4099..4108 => 3.9 A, 6.2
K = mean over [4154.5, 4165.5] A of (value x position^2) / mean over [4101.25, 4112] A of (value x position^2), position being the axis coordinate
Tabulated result 1.63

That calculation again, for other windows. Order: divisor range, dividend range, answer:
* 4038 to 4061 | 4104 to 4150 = 0.91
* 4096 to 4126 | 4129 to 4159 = 1.21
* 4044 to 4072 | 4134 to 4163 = 1.01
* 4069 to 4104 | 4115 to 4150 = 1.16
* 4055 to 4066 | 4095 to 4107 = 0.62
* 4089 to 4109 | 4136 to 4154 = 1.49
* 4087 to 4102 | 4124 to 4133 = 1.29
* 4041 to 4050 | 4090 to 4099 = 0.70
